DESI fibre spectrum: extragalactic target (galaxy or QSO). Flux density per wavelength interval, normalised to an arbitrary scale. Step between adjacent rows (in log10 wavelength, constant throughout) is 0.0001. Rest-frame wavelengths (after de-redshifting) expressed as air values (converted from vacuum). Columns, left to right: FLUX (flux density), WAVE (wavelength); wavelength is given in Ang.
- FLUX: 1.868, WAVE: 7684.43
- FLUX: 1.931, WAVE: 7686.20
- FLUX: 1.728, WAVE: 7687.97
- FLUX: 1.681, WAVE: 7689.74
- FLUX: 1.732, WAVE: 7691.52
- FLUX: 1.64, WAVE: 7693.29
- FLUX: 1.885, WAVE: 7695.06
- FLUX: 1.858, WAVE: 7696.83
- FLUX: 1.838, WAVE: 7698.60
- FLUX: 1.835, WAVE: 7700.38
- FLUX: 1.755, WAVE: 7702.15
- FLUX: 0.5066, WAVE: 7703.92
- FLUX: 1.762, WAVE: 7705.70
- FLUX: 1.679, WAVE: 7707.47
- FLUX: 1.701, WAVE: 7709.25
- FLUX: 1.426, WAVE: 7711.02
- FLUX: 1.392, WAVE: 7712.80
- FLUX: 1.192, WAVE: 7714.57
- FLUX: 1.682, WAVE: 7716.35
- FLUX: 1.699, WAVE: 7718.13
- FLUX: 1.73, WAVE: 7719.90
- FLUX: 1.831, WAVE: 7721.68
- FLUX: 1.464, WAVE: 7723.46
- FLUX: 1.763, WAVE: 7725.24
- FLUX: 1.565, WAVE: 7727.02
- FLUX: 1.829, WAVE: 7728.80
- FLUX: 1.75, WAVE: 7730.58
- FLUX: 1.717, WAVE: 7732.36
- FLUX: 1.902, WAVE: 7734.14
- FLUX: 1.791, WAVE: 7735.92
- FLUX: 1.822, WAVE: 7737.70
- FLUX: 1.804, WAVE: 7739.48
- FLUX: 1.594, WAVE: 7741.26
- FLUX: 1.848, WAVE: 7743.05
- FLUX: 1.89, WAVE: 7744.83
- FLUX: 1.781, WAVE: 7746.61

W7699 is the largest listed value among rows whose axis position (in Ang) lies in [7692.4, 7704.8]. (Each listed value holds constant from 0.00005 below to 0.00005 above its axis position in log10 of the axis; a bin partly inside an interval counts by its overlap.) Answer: 1.885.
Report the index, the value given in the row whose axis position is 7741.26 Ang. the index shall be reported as 1.594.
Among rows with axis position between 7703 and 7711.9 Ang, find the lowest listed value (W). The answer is 0.5066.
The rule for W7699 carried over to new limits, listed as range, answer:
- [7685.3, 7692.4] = 1.931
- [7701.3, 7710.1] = 1.762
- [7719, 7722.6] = 1.831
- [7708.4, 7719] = 1.701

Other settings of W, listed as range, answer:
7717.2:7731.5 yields 1.464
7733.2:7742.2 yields 1.594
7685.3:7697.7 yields 1.64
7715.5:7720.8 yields 1.682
